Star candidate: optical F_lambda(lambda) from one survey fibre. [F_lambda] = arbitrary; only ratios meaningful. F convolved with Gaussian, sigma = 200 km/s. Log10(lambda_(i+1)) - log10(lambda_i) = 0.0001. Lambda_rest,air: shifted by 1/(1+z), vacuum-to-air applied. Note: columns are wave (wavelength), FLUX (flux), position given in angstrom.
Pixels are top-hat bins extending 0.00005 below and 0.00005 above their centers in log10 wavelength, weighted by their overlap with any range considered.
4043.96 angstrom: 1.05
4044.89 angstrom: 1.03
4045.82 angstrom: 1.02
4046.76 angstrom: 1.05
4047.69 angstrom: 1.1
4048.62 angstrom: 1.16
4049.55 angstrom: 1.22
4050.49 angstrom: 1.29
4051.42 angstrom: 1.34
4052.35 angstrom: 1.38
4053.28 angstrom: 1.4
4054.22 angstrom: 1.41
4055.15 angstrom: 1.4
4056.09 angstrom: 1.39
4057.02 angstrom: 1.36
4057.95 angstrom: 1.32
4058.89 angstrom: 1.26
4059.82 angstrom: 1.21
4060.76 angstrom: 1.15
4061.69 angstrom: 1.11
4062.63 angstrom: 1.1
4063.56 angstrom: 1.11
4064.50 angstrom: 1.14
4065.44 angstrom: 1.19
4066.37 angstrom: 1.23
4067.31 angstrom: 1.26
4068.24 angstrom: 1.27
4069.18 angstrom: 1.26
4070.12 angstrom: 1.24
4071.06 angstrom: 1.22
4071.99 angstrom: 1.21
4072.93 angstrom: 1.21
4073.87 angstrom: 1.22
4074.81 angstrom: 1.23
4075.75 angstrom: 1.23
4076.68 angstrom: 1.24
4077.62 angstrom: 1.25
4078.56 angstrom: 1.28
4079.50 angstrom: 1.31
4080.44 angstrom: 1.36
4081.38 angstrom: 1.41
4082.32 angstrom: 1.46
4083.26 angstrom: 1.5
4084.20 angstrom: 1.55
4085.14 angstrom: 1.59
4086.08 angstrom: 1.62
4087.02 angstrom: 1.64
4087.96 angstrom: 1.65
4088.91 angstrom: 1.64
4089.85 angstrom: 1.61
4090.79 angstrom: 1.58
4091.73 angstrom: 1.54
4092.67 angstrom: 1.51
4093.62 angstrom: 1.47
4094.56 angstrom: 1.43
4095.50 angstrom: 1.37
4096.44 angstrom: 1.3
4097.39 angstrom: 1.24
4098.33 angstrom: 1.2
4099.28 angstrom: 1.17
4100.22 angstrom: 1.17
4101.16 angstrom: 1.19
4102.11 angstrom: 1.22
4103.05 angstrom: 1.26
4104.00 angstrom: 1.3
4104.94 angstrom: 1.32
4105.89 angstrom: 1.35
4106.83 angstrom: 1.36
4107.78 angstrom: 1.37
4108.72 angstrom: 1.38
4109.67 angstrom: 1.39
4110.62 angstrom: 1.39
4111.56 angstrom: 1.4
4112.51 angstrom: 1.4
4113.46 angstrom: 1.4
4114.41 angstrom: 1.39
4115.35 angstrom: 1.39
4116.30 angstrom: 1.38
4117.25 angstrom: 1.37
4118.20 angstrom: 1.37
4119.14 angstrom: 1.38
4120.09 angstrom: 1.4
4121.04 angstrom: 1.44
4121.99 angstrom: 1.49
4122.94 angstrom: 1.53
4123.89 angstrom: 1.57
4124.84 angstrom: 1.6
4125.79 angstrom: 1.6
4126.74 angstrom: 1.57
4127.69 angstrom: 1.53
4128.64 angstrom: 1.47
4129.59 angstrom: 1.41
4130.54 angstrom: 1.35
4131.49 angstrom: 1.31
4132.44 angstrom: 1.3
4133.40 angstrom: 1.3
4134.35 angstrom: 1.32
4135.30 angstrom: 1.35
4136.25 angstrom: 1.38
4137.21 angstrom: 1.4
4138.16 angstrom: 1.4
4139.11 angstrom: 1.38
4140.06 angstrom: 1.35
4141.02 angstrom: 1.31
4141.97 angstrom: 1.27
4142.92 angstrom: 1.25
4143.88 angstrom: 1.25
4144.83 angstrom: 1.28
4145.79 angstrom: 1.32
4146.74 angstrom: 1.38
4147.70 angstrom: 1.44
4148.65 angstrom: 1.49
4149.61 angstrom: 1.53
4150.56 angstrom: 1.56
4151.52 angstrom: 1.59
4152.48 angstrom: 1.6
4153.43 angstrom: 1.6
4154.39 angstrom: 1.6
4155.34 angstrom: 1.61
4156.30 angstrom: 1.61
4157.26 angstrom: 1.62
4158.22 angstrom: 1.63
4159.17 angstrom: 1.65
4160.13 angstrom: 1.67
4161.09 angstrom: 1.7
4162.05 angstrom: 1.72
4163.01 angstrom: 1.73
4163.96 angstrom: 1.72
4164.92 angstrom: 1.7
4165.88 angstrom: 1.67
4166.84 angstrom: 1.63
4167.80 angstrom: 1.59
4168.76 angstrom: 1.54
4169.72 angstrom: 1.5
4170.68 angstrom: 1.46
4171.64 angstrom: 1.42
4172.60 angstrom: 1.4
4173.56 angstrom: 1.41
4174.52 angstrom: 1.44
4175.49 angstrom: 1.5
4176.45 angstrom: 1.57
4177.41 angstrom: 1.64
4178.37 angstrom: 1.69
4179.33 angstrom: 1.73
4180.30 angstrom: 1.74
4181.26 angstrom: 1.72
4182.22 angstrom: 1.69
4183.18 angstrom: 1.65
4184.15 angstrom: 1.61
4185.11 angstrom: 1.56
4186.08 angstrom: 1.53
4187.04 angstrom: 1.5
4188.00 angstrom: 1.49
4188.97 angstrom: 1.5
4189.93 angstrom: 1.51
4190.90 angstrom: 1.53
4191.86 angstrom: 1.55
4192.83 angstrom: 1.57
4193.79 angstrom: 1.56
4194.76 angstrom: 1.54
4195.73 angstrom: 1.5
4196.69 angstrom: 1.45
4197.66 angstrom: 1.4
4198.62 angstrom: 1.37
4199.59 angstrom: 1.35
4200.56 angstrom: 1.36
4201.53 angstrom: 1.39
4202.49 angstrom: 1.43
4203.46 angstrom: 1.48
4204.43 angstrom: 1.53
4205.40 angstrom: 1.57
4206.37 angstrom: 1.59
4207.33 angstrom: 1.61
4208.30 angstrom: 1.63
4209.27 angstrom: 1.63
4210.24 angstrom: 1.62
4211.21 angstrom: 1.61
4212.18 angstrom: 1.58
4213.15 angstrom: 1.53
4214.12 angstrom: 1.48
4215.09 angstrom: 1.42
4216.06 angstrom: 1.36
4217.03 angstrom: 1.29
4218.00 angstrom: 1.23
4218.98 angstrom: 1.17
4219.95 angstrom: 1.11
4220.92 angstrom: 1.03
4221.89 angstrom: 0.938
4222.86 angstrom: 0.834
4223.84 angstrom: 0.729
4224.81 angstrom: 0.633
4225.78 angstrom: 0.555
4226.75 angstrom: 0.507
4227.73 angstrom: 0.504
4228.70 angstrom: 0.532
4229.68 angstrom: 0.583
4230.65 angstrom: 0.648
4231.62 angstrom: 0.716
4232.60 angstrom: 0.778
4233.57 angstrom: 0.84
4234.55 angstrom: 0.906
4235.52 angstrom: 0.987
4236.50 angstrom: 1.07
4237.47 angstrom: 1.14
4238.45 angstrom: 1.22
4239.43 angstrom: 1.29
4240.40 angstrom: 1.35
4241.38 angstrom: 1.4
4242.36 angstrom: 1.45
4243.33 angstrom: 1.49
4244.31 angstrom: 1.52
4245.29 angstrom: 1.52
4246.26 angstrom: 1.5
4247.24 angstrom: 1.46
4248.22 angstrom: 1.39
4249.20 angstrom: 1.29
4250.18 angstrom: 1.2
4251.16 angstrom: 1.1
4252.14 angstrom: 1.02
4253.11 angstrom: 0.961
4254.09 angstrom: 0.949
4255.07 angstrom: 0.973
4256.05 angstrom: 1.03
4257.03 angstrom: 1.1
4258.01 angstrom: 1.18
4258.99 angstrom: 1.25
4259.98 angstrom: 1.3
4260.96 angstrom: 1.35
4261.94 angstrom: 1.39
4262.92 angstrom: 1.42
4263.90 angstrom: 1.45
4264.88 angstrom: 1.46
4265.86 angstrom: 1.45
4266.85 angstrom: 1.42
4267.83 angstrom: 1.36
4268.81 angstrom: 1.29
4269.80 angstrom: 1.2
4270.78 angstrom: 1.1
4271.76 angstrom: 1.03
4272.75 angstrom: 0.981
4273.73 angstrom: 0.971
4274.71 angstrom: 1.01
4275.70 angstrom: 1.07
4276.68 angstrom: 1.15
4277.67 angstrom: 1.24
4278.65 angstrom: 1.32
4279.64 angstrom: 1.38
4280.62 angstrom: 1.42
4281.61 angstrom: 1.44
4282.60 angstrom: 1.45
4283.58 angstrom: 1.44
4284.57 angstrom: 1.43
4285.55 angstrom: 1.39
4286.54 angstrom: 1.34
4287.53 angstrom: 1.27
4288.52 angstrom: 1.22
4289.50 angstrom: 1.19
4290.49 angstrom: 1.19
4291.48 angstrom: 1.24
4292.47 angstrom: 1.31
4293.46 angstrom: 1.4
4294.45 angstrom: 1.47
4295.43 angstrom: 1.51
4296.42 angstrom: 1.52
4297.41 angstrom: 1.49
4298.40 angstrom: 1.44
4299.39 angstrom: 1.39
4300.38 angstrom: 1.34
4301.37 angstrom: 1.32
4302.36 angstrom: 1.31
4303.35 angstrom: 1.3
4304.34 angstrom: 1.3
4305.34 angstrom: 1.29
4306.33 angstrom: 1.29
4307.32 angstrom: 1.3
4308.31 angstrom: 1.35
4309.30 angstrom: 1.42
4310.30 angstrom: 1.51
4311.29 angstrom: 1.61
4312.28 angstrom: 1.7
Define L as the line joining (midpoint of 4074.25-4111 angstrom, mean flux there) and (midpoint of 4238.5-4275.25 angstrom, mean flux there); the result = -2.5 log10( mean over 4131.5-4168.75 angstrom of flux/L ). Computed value -0.12 mag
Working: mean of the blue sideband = 1.39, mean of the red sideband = 1.26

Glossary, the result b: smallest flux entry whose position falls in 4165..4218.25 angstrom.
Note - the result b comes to 1.23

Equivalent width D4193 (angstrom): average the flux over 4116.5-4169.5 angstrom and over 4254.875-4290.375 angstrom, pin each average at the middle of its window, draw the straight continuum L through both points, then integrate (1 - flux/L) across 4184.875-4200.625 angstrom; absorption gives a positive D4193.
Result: -0.97 angstrom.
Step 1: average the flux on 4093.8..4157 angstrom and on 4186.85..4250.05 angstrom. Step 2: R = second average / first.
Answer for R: 0.91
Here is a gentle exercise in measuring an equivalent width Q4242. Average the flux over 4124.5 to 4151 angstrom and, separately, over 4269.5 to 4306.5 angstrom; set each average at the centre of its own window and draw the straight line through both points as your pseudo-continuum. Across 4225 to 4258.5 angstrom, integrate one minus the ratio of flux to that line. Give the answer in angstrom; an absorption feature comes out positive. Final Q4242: 6.7 angstrom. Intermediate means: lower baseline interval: 1.4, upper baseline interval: 1.29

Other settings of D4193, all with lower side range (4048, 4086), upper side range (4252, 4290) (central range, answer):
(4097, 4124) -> -1.48 angstrom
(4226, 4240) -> 4.66 angstrom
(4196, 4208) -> -1.96 angstrom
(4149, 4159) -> -2.56 angstrom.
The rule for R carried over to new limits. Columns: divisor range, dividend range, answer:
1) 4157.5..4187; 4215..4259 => 0.66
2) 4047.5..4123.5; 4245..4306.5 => 0.96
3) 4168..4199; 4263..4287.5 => 0.83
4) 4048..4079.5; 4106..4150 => 1.12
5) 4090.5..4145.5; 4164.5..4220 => 1.10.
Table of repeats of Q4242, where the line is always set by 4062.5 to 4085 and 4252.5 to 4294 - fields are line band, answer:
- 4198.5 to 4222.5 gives -2.88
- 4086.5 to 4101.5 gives -1.73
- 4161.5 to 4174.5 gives -3.16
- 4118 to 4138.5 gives -2.60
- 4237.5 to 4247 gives -1.13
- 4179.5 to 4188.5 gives -2.51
